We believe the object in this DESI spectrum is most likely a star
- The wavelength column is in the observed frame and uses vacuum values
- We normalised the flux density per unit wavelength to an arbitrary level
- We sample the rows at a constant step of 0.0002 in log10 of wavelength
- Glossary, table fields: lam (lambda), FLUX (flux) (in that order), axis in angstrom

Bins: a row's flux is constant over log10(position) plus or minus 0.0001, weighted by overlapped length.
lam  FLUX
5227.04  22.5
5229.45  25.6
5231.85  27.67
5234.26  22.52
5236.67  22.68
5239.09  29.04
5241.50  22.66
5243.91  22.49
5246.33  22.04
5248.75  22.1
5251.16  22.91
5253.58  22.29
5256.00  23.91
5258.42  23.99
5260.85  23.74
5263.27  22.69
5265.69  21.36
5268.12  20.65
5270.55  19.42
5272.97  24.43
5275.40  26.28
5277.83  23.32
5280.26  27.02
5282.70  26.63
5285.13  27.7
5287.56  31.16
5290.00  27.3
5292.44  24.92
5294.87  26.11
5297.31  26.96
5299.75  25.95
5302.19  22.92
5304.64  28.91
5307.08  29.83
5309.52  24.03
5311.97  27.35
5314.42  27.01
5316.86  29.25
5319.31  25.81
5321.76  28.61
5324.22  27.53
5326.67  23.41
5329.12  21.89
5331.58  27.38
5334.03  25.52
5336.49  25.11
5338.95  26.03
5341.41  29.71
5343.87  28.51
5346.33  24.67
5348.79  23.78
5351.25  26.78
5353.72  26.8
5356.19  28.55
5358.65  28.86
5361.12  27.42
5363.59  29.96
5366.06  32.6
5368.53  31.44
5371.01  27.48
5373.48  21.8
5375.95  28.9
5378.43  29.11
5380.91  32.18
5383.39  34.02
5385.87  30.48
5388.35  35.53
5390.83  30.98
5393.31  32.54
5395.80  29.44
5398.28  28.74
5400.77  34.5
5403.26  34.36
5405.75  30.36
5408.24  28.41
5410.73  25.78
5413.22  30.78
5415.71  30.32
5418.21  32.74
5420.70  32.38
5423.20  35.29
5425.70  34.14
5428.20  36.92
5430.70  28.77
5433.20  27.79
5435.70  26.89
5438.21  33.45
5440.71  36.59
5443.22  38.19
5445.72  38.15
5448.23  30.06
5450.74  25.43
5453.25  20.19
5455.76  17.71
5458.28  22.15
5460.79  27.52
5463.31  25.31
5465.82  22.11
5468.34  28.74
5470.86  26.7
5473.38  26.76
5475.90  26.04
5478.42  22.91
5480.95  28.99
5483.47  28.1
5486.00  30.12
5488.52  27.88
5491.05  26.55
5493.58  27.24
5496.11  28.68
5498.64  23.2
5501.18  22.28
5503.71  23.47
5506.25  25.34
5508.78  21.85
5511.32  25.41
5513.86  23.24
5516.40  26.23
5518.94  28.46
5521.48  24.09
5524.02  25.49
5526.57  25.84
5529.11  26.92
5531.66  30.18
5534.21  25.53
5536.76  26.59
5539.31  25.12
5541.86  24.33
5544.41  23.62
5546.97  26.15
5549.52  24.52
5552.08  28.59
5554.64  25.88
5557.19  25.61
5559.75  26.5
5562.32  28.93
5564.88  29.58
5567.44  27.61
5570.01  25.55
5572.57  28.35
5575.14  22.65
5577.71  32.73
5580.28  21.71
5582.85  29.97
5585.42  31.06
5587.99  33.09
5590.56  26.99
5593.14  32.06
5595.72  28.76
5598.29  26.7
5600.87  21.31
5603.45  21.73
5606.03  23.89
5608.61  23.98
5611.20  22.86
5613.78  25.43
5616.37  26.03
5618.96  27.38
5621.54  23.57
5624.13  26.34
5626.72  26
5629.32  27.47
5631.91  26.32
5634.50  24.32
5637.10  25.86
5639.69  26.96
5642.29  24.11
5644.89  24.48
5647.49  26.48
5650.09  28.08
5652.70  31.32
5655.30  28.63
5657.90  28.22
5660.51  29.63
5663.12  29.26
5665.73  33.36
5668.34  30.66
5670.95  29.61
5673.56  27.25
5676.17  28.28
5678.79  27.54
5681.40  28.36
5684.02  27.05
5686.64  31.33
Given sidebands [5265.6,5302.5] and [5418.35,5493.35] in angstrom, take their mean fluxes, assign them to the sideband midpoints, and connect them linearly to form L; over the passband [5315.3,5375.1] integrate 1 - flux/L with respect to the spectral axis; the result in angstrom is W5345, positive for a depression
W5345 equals -1.19 angstrom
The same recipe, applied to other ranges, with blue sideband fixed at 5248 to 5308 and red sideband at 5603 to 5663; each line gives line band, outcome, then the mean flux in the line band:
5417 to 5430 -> -4.42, 34.1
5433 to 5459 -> -3.52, 29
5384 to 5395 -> -3.07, 32.4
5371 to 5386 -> -2.32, 29.2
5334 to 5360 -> -1.72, 26.8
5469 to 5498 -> -1.78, 27.2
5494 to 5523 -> 1.01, 24.8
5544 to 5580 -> -1.24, 26.8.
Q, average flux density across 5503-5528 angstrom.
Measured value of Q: 25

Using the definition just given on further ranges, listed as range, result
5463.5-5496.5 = 26.9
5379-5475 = 30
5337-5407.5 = 29.4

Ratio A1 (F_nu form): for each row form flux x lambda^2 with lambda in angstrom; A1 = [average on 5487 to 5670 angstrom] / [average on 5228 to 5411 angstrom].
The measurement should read 1.1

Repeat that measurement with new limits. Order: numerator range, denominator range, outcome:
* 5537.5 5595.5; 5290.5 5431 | 1.02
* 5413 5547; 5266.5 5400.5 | 1.05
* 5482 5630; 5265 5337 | 1.12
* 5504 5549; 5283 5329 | 1.03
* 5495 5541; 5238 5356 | 1.09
